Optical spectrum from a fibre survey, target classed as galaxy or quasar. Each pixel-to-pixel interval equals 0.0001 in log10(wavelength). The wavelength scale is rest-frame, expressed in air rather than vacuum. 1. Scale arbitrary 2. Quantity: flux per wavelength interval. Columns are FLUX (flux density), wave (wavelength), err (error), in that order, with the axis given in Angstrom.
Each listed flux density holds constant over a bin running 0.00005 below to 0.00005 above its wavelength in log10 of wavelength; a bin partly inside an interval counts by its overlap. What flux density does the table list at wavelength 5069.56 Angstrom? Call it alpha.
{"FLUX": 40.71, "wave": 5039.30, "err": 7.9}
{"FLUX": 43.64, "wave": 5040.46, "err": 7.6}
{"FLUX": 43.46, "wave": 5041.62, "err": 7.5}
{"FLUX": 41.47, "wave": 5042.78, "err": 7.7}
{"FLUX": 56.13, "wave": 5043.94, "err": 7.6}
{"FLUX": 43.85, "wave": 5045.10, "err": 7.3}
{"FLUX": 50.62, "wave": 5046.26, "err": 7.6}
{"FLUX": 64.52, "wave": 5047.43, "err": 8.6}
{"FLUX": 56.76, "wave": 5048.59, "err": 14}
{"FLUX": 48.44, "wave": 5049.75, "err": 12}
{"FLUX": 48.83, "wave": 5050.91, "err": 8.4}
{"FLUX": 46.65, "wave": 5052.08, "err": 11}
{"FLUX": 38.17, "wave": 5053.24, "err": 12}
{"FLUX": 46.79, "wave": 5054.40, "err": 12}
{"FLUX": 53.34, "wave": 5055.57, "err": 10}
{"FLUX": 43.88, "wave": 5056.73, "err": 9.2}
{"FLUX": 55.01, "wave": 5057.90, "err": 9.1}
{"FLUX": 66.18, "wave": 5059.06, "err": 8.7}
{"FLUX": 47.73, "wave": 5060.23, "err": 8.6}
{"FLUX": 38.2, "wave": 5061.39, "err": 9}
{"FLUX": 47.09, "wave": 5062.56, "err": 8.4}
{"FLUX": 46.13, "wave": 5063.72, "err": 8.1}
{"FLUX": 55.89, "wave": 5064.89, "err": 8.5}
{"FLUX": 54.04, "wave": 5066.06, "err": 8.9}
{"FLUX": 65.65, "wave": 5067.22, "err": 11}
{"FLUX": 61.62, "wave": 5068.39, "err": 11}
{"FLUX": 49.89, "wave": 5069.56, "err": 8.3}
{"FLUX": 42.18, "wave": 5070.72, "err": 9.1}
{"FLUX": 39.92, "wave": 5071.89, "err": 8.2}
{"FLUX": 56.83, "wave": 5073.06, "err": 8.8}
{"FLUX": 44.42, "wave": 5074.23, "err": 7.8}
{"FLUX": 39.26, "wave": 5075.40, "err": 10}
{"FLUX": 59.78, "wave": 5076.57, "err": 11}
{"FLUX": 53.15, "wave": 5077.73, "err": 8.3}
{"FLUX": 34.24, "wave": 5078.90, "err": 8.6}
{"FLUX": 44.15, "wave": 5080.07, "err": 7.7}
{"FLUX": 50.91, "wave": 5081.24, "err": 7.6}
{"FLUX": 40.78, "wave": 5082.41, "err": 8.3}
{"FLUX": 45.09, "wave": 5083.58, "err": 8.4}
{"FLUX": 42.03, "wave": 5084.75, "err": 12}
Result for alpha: 49.89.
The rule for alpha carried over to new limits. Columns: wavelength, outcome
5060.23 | 47.73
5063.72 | 46.13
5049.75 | 48.44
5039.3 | 40.71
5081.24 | 50.91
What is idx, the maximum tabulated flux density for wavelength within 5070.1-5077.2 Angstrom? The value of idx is 59.78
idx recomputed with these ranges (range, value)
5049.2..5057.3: 53.34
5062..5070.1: 65.65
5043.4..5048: 64.52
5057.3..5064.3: 66.18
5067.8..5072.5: 61.62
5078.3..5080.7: 44.15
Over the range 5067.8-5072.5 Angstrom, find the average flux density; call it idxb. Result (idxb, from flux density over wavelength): 48.4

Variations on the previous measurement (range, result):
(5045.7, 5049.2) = 57.2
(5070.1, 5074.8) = 45.9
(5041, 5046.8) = 47.1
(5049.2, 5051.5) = 48.6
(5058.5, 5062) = 50.5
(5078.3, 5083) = 42.6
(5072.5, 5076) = 46.8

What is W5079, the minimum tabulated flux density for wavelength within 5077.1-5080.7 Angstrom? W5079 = 34.24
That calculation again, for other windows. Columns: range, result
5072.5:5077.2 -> 39.26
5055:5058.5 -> 43.88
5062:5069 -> 46.13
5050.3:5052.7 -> 46.65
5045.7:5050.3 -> 48.44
